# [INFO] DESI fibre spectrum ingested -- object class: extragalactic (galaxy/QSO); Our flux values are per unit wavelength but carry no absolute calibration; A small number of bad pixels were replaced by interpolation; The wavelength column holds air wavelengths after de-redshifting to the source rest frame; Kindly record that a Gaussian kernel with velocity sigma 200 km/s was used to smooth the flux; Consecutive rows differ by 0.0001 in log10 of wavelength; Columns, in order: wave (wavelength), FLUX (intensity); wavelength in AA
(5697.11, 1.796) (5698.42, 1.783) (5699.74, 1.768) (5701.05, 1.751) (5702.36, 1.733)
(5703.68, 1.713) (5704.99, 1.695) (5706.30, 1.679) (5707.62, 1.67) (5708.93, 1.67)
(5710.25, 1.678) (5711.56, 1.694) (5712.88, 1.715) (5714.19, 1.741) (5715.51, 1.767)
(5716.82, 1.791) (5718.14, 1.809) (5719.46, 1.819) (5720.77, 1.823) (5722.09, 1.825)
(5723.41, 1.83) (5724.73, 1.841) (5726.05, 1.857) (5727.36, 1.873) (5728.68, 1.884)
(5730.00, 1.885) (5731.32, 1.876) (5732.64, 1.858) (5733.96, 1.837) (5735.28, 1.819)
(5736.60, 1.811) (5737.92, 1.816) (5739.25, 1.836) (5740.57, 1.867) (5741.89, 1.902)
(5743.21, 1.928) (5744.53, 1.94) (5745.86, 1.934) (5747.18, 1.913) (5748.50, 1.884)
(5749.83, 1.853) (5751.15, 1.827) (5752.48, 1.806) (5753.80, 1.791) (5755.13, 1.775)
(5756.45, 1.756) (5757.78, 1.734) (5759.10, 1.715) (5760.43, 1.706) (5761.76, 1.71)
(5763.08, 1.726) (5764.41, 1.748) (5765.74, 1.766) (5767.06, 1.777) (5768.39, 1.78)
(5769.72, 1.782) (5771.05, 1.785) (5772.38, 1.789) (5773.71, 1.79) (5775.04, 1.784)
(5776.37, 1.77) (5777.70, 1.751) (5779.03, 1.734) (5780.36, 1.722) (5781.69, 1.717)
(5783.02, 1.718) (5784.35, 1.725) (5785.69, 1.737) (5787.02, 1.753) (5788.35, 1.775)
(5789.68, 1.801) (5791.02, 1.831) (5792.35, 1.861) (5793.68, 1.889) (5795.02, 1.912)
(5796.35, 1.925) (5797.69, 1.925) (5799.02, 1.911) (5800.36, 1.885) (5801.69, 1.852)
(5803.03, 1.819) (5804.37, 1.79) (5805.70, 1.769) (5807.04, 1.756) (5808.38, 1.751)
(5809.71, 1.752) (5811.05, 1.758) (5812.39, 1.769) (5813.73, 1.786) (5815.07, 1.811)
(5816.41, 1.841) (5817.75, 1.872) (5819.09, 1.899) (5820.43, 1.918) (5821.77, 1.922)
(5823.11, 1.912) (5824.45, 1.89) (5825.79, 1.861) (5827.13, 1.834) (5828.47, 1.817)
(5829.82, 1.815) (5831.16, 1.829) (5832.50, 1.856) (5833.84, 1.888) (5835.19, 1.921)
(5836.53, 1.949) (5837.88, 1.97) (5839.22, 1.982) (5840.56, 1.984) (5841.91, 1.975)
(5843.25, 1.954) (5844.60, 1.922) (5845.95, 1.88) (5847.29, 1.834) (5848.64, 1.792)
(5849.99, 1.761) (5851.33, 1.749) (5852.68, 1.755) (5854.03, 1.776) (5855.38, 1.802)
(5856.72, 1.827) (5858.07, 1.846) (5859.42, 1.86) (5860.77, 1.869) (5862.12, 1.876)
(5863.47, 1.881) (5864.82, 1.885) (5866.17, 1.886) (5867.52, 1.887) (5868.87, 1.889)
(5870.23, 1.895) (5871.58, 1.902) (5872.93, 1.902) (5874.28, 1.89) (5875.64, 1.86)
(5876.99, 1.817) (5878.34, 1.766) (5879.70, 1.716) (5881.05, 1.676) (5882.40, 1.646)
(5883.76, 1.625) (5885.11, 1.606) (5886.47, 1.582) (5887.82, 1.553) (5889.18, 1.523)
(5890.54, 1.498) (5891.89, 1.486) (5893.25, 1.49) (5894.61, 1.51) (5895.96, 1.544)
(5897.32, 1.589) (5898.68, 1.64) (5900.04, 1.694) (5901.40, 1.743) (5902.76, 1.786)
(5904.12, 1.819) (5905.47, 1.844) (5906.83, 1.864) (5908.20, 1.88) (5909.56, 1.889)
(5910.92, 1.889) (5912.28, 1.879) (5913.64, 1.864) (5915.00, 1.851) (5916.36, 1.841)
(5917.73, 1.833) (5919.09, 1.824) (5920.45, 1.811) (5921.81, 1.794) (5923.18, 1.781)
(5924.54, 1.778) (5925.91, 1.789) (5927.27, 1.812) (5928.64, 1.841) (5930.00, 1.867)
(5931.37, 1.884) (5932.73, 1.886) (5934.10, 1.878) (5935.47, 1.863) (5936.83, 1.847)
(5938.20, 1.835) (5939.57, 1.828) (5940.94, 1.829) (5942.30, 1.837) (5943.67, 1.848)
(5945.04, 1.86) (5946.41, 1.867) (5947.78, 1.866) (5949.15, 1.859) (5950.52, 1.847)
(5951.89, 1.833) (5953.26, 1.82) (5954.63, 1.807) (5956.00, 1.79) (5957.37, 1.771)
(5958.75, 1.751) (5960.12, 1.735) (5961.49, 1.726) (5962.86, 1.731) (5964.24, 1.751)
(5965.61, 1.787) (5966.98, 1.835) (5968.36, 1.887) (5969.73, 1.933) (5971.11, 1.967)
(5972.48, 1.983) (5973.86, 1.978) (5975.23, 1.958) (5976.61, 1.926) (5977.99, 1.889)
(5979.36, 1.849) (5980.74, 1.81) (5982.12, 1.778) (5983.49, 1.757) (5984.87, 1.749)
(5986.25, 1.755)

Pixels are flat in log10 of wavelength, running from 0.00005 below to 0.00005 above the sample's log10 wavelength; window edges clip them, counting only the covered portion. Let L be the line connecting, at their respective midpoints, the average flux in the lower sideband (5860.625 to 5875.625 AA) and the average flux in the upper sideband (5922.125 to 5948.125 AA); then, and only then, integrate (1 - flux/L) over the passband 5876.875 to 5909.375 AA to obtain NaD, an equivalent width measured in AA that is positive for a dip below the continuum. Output 3.58 AA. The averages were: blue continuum 1.89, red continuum 1.84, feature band 1.66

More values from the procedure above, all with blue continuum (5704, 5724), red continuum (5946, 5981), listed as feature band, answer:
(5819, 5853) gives -1.6 AA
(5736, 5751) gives -1.0 AA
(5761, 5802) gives -0.5 AA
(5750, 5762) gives 0.0 AA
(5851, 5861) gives 0.0 AA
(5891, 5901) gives 1.4 AA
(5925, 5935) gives -0.1 AA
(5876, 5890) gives 1.2 AA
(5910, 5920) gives -0.2 AA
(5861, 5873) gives -0.5 AA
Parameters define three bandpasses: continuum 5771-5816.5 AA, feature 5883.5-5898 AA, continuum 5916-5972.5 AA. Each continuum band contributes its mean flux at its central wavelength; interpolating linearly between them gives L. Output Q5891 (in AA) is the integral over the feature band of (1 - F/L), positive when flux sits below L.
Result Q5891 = 2.19 AA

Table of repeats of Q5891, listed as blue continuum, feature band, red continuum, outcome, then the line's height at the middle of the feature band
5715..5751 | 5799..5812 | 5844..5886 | 0.2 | 1.83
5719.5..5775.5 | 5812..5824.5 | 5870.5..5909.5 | -0.7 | 1.76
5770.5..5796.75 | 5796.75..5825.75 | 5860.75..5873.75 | -0.3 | 1.82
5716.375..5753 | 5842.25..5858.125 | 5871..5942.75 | -0.3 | 1.79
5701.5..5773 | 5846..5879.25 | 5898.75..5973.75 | -0.4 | 1.82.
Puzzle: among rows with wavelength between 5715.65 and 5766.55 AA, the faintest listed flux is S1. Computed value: 1.706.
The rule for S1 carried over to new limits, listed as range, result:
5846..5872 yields 1.749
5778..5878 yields 1.717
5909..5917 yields 1.841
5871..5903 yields 1.486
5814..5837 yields 1.811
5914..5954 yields 1.778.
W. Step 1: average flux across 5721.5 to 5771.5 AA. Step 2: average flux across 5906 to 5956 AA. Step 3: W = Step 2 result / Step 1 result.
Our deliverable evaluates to 1.0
